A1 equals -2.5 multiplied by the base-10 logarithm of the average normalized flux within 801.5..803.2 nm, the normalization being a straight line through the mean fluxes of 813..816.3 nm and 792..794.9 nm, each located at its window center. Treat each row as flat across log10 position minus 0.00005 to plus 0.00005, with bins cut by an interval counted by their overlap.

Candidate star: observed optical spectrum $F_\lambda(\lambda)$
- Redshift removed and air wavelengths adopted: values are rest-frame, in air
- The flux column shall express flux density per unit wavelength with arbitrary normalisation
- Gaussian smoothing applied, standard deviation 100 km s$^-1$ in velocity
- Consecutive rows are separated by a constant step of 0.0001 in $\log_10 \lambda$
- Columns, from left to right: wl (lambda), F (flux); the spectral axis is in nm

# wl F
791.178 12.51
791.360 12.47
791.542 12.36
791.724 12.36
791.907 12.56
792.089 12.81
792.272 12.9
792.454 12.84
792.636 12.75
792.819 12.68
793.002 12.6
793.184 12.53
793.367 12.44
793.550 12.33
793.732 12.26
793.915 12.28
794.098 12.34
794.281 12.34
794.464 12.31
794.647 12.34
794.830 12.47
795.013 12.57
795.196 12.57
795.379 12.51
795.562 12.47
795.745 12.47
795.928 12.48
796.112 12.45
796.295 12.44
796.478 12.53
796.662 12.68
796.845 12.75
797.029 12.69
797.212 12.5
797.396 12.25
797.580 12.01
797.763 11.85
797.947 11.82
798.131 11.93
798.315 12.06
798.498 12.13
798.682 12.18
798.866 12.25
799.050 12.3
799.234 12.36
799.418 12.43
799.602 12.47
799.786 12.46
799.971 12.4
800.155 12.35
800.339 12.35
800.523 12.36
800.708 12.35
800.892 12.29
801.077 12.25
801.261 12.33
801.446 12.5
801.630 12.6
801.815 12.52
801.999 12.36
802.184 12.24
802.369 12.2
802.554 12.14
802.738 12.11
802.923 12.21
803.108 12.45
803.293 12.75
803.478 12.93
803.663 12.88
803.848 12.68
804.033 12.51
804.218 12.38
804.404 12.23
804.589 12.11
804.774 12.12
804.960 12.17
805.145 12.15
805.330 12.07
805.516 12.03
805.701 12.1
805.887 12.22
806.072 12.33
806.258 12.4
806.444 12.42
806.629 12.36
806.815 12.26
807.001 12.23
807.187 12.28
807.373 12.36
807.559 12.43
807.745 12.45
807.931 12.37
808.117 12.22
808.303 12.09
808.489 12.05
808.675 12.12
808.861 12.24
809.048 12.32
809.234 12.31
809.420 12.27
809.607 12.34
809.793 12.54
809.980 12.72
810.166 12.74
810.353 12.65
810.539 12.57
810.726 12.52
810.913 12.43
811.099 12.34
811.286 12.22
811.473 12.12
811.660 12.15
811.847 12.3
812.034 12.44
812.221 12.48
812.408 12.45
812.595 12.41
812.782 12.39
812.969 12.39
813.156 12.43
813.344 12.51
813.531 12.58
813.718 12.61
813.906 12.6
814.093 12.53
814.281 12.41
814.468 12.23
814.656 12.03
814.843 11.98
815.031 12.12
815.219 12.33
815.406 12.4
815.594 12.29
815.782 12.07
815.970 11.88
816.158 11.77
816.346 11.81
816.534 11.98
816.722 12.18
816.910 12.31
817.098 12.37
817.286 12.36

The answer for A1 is 0.01 mag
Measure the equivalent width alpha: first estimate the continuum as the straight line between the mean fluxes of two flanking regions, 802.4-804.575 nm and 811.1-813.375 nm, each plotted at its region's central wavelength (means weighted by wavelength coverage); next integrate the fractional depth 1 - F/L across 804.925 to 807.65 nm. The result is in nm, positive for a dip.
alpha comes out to 0.037 nm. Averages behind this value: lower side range 12.5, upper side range 12.3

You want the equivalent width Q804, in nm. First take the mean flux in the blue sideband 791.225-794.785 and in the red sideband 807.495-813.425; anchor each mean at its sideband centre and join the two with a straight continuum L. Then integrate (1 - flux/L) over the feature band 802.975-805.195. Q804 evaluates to 0.00 nm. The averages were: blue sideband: 12.5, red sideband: 12.4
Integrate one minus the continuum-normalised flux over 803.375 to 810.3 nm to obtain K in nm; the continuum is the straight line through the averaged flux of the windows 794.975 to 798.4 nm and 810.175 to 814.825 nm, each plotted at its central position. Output 0.03 nm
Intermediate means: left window 12.4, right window 12.4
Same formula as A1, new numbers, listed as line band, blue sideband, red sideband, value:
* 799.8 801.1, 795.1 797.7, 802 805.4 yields 0.01 mag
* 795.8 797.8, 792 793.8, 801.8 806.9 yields 0.01 mag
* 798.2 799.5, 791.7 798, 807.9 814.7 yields 0.02 mag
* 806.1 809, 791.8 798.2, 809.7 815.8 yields 0.01 mag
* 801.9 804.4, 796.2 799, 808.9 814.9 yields -0.01 mag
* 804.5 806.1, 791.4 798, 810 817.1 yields 0.02 mag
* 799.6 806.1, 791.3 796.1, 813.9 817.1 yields 0.00 mag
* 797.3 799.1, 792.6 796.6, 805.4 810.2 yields 0.03 mag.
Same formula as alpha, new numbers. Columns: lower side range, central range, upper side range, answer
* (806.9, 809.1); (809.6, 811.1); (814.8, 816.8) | -0.044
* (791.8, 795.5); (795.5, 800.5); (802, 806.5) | 0.042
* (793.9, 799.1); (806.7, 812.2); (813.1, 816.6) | -0.036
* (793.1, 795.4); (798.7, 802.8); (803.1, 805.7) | 0.014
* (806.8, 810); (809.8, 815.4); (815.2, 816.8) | -0.107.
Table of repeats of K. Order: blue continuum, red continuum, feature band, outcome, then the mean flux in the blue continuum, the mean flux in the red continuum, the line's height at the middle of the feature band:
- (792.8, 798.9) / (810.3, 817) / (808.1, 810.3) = 0.00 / 12.4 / 12.3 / 12.3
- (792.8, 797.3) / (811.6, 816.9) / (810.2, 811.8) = -0.01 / 12.5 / 12.3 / 12.3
